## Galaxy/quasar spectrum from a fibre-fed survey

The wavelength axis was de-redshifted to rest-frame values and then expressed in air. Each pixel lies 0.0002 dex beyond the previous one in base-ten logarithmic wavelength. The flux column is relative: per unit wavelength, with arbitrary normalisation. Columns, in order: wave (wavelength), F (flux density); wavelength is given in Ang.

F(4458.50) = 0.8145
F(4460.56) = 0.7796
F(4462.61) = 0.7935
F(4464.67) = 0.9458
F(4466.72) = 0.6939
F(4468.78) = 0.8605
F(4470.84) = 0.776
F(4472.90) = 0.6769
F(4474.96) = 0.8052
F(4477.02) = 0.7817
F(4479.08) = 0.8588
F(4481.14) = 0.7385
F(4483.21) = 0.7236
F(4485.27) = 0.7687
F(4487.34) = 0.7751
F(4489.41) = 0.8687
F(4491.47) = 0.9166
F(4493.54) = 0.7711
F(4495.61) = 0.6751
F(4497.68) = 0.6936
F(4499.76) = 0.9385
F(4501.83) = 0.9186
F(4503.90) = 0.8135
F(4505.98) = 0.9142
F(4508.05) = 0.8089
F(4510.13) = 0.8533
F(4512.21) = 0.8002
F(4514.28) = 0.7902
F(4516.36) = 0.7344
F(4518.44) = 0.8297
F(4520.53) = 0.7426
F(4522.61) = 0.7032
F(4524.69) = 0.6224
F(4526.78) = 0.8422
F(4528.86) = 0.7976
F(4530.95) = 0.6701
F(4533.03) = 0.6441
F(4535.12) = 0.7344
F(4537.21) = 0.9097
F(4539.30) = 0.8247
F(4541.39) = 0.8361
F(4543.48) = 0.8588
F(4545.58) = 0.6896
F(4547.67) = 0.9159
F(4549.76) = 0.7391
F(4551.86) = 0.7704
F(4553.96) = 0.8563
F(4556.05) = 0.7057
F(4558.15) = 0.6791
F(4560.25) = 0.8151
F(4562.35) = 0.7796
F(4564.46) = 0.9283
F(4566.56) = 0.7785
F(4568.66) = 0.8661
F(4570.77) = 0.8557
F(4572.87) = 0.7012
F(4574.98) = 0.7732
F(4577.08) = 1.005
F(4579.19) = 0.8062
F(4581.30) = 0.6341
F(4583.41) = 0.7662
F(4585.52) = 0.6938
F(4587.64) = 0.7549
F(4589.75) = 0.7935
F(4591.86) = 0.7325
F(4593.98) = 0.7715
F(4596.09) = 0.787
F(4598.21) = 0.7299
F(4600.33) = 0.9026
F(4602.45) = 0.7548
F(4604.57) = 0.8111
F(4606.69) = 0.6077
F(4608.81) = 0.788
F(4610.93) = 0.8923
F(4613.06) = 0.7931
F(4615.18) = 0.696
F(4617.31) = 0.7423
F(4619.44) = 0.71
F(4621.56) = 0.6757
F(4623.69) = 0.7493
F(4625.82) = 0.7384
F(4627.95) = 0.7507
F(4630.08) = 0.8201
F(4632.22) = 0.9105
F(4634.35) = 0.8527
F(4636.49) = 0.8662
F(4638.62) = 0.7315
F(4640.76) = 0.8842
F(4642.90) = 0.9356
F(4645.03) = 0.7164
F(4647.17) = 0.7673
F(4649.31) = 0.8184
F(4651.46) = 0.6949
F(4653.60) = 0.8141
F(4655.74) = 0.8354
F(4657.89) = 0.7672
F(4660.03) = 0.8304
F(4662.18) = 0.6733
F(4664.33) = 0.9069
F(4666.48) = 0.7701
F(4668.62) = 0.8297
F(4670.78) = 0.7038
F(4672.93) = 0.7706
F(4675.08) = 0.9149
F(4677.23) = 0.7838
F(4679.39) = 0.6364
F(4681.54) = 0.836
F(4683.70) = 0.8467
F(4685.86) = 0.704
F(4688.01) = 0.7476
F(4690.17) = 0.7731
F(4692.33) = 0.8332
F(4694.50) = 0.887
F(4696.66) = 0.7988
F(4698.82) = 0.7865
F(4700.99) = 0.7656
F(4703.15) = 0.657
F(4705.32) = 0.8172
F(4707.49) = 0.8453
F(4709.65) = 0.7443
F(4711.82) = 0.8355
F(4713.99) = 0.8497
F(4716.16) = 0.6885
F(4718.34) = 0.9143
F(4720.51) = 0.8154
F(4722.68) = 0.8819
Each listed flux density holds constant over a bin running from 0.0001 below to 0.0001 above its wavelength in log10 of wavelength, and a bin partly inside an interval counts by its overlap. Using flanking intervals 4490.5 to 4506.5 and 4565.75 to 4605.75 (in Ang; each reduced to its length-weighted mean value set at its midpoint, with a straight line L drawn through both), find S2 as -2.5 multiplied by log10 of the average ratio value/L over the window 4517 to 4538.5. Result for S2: 0.09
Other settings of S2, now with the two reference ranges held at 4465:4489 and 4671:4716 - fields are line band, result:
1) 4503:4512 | -0.09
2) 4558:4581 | -0.05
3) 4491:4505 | -0.05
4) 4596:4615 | 0.00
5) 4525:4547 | 0.00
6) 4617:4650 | -0.01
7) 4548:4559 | 0.03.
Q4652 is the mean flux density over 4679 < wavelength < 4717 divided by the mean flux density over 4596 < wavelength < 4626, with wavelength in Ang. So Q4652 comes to 1.03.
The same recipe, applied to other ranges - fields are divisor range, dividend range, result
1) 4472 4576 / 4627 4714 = 1.01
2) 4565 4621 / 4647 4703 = 1.01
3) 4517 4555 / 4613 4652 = 1.01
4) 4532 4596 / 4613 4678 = 1.00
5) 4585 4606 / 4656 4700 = 1.02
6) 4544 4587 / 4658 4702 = 1.00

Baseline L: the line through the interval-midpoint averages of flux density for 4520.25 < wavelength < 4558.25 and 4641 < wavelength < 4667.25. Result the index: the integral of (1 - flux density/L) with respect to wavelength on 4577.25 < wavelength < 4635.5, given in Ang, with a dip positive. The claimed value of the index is 1.18 Ang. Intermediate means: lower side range 0.768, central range 0.769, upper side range 0.797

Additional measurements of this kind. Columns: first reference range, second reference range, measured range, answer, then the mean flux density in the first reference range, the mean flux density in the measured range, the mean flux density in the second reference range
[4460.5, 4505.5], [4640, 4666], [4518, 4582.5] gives 1.4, 0.801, 0.784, 0.802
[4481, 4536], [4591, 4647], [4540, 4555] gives -0.5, 0.782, 0.81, 0.783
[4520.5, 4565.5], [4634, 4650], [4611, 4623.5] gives 1.1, 0.776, 0.739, 0.82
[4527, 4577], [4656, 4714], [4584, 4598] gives 0.7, 0.794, 0.754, 0.789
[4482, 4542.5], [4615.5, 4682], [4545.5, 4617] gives 0.6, 0.79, 0.782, 0.787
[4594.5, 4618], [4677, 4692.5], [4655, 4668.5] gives -0.5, 0.774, 0.799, 0.766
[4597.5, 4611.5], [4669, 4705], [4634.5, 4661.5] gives -0.8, 0.781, 0.805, 0.779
